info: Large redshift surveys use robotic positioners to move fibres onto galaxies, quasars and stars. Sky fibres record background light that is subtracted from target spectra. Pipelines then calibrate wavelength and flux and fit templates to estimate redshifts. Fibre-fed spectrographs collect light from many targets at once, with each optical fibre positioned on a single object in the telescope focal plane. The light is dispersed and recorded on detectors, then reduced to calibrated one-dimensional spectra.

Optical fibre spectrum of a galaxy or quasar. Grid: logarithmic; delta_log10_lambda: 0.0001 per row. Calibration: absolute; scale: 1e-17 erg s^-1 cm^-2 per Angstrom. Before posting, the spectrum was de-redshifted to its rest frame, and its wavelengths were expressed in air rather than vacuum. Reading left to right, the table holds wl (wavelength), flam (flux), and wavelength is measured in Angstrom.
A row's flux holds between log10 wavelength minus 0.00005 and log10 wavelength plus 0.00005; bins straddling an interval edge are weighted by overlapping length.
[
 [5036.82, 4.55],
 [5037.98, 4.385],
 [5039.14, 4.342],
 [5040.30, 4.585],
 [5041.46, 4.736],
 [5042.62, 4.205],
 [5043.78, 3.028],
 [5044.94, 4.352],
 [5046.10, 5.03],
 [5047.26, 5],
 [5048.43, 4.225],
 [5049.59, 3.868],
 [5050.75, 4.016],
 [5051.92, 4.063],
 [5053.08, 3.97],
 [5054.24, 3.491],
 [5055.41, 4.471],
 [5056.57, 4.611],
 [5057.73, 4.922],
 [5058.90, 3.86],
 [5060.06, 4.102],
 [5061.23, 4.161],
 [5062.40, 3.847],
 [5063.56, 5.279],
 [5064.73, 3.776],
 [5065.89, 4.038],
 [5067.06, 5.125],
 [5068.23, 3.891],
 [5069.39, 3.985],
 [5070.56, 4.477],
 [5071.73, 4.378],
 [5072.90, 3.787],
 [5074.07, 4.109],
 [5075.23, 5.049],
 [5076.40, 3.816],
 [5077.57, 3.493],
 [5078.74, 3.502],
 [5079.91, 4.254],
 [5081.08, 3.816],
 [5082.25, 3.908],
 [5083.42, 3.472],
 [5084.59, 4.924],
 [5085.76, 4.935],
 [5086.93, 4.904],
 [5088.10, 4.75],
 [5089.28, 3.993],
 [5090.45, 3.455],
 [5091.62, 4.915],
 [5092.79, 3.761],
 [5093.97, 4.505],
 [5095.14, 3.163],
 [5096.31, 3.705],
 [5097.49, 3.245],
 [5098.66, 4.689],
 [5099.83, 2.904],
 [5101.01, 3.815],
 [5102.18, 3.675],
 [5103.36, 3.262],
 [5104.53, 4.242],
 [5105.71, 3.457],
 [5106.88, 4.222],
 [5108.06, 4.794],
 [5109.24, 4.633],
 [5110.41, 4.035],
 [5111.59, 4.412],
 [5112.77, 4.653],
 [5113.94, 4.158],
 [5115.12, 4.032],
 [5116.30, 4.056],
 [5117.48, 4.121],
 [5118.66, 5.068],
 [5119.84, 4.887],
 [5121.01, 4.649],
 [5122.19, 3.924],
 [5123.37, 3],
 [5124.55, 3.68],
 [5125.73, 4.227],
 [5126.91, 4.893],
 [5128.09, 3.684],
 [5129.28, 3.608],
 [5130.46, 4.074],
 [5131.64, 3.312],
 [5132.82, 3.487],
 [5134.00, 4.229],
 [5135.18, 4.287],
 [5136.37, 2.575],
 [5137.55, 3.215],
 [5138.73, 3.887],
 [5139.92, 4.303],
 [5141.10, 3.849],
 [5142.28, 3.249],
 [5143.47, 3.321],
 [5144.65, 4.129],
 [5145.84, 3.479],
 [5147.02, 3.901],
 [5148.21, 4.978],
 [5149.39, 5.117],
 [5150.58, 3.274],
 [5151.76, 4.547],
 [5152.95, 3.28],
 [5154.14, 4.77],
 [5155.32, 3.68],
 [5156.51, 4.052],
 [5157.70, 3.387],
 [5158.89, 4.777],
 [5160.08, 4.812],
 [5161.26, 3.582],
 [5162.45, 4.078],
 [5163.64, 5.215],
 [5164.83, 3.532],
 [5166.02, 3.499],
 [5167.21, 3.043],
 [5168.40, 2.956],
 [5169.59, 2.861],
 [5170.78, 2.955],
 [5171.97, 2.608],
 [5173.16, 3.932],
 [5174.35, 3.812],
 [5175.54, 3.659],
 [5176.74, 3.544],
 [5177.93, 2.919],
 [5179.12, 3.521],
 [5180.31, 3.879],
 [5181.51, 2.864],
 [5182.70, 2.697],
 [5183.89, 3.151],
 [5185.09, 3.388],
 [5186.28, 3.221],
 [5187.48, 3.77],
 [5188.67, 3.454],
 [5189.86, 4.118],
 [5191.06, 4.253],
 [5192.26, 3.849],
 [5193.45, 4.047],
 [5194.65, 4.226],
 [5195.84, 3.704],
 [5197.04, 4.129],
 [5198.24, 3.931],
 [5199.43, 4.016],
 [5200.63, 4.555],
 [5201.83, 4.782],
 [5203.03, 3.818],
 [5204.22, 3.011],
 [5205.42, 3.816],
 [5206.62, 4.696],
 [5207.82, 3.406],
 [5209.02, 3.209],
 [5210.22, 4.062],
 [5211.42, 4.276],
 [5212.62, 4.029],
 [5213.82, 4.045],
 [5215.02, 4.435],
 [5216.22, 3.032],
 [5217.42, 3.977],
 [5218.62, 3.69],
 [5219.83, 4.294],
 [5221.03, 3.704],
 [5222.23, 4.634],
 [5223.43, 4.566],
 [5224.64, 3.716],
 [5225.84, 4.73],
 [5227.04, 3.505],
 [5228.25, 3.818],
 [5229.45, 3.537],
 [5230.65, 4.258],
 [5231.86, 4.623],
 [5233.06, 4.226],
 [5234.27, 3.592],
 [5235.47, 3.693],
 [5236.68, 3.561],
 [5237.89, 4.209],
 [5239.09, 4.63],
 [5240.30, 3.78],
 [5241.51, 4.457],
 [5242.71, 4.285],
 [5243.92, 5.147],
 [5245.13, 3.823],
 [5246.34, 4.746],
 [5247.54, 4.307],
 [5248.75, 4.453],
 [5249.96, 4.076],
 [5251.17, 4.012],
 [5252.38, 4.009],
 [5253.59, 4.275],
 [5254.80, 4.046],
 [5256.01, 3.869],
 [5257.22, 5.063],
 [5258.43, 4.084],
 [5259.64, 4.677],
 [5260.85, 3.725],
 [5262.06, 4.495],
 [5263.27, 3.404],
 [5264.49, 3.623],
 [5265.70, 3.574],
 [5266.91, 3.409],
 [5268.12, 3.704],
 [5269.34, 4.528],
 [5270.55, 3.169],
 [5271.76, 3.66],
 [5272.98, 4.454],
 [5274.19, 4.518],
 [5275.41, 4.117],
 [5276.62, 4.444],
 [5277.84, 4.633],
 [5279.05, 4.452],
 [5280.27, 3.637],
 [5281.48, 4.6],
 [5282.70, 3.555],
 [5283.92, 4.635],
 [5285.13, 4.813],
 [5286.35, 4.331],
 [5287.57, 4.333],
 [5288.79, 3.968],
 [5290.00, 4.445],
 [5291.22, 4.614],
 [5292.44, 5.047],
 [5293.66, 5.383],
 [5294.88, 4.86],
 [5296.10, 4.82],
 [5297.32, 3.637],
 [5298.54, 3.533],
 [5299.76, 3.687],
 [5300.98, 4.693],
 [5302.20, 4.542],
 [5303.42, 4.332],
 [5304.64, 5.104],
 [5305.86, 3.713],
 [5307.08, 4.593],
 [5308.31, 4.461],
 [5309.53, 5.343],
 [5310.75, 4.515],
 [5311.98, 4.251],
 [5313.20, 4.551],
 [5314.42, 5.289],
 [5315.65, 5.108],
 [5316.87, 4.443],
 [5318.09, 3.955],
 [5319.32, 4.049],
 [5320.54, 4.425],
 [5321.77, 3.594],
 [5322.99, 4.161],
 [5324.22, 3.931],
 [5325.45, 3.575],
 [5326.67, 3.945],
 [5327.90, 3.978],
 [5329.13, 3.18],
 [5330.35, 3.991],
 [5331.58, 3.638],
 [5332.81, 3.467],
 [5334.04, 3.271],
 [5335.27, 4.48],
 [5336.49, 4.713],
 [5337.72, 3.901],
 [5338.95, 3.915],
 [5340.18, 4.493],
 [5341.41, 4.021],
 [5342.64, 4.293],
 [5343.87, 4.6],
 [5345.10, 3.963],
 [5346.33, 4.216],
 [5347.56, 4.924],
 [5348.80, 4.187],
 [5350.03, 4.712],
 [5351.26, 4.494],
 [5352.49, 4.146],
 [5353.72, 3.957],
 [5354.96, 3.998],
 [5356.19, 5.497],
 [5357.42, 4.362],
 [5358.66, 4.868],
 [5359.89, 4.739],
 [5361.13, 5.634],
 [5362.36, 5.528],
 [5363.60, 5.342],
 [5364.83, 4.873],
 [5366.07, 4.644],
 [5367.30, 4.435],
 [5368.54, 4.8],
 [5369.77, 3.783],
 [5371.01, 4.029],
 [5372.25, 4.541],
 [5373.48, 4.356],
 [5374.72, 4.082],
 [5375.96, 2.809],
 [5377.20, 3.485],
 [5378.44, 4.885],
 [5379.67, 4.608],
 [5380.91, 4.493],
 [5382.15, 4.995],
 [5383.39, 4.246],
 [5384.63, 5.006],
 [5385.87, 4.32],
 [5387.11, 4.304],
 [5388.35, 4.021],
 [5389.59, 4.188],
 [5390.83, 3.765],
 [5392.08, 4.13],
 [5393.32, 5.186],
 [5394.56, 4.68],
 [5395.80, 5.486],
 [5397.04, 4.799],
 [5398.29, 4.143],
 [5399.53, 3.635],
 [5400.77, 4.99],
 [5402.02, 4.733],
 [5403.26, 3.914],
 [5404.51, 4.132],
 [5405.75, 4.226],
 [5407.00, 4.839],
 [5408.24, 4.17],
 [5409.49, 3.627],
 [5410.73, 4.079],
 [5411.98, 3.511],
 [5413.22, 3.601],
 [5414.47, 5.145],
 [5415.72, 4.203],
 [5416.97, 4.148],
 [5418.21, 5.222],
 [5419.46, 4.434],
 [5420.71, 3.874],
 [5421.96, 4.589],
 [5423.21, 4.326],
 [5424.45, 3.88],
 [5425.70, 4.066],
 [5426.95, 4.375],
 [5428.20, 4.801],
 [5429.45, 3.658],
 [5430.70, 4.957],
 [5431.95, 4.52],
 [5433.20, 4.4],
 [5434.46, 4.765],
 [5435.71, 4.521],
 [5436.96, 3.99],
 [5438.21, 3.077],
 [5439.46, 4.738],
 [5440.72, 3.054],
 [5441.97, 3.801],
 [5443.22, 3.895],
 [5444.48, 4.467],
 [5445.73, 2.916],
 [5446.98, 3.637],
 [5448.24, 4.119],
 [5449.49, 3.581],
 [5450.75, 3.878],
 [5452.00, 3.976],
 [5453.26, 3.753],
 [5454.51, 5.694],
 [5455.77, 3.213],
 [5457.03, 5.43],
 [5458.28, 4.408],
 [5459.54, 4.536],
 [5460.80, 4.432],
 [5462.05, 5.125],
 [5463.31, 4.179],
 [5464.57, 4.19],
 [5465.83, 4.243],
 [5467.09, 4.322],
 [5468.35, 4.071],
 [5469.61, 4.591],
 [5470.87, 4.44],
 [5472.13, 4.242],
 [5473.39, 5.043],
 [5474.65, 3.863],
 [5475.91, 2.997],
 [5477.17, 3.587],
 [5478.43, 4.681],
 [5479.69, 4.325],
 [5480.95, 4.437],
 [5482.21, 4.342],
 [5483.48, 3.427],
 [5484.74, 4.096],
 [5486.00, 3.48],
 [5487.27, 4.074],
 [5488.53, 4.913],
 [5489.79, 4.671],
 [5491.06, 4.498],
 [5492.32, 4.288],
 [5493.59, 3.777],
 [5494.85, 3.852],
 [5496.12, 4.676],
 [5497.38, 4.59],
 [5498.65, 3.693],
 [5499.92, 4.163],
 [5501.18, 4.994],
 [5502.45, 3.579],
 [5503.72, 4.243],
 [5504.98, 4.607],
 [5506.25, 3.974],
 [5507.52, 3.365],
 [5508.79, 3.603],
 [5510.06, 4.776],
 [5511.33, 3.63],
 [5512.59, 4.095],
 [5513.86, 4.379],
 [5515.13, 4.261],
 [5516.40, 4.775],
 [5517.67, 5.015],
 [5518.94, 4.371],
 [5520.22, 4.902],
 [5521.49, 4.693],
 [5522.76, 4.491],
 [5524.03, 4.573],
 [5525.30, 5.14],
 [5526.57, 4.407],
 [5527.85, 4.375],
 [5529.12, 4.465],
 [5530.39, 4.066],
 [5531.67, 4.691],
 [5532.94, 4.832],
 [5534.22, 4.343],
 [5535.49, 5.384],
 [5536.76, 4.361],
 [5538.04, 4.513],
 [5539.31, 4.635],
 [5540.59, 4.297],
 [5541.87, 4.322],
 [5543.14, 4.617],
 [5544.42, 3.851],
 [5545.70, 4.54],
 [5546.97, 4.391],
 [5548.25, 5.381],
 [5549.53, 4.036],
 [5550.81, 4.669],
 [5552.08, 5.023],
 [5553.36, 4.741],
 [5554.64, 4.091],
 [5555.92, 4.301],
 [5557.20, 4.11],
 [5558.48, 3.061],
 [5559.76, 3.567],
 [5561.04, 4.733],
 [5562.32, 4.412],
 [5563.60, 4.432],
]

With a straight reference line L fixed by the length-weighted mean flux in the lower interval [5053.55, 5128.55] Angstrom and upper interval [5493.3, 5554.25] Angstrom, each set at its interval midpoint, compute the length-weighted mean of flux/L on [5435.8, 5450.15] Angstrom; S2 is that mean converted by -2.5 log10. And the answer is 0.16 mag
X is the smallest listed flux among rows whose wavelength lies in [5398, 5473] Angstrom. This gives 2.916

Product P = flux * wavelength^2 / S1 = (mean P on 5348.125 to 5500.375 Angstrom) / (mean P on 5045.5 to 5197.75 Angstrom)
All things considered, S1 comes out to 1.2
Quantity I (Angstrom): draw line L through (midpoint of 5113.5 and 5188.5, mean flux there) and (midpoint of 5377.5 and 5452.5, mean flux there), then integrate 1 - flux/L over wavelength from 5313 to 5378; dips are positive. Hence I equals -2.5 Angstrom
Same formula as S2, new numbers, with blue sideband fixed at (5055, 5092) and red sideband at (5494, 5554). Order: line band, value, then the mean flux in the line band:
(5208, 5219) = 0.121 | 3.85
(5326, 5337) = 0.135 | 3.84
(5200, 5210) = 0.102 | 3.92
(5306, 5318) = -0.075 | 4.66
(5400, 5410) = 0.015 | 4.32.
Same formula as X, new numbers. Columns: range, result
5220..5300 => 3.169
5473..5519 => 2.997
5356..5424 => 2.809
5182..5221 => 2.697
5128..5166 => 2.575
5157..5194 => 2.608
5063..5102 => 2.904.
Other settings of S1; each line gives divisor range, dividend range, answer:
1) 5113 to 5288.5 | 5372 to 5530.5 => 1.18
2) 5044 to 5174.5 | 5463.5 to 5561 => 1.25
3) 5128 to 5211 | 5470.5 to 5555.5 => 1.32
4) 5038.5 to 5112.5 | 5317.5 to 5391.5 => 1.15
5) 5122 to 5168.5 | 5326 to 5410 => 1.22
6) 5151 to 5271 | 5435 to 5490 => 1.17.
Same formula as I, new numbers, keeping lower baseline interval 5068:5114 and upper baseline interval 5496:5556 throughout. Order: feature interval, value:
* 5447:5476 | 0.6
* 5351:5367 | -1.8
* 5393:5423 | -0.3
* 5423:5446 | 1.2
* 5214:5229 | 0.7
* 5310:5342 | 1.2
